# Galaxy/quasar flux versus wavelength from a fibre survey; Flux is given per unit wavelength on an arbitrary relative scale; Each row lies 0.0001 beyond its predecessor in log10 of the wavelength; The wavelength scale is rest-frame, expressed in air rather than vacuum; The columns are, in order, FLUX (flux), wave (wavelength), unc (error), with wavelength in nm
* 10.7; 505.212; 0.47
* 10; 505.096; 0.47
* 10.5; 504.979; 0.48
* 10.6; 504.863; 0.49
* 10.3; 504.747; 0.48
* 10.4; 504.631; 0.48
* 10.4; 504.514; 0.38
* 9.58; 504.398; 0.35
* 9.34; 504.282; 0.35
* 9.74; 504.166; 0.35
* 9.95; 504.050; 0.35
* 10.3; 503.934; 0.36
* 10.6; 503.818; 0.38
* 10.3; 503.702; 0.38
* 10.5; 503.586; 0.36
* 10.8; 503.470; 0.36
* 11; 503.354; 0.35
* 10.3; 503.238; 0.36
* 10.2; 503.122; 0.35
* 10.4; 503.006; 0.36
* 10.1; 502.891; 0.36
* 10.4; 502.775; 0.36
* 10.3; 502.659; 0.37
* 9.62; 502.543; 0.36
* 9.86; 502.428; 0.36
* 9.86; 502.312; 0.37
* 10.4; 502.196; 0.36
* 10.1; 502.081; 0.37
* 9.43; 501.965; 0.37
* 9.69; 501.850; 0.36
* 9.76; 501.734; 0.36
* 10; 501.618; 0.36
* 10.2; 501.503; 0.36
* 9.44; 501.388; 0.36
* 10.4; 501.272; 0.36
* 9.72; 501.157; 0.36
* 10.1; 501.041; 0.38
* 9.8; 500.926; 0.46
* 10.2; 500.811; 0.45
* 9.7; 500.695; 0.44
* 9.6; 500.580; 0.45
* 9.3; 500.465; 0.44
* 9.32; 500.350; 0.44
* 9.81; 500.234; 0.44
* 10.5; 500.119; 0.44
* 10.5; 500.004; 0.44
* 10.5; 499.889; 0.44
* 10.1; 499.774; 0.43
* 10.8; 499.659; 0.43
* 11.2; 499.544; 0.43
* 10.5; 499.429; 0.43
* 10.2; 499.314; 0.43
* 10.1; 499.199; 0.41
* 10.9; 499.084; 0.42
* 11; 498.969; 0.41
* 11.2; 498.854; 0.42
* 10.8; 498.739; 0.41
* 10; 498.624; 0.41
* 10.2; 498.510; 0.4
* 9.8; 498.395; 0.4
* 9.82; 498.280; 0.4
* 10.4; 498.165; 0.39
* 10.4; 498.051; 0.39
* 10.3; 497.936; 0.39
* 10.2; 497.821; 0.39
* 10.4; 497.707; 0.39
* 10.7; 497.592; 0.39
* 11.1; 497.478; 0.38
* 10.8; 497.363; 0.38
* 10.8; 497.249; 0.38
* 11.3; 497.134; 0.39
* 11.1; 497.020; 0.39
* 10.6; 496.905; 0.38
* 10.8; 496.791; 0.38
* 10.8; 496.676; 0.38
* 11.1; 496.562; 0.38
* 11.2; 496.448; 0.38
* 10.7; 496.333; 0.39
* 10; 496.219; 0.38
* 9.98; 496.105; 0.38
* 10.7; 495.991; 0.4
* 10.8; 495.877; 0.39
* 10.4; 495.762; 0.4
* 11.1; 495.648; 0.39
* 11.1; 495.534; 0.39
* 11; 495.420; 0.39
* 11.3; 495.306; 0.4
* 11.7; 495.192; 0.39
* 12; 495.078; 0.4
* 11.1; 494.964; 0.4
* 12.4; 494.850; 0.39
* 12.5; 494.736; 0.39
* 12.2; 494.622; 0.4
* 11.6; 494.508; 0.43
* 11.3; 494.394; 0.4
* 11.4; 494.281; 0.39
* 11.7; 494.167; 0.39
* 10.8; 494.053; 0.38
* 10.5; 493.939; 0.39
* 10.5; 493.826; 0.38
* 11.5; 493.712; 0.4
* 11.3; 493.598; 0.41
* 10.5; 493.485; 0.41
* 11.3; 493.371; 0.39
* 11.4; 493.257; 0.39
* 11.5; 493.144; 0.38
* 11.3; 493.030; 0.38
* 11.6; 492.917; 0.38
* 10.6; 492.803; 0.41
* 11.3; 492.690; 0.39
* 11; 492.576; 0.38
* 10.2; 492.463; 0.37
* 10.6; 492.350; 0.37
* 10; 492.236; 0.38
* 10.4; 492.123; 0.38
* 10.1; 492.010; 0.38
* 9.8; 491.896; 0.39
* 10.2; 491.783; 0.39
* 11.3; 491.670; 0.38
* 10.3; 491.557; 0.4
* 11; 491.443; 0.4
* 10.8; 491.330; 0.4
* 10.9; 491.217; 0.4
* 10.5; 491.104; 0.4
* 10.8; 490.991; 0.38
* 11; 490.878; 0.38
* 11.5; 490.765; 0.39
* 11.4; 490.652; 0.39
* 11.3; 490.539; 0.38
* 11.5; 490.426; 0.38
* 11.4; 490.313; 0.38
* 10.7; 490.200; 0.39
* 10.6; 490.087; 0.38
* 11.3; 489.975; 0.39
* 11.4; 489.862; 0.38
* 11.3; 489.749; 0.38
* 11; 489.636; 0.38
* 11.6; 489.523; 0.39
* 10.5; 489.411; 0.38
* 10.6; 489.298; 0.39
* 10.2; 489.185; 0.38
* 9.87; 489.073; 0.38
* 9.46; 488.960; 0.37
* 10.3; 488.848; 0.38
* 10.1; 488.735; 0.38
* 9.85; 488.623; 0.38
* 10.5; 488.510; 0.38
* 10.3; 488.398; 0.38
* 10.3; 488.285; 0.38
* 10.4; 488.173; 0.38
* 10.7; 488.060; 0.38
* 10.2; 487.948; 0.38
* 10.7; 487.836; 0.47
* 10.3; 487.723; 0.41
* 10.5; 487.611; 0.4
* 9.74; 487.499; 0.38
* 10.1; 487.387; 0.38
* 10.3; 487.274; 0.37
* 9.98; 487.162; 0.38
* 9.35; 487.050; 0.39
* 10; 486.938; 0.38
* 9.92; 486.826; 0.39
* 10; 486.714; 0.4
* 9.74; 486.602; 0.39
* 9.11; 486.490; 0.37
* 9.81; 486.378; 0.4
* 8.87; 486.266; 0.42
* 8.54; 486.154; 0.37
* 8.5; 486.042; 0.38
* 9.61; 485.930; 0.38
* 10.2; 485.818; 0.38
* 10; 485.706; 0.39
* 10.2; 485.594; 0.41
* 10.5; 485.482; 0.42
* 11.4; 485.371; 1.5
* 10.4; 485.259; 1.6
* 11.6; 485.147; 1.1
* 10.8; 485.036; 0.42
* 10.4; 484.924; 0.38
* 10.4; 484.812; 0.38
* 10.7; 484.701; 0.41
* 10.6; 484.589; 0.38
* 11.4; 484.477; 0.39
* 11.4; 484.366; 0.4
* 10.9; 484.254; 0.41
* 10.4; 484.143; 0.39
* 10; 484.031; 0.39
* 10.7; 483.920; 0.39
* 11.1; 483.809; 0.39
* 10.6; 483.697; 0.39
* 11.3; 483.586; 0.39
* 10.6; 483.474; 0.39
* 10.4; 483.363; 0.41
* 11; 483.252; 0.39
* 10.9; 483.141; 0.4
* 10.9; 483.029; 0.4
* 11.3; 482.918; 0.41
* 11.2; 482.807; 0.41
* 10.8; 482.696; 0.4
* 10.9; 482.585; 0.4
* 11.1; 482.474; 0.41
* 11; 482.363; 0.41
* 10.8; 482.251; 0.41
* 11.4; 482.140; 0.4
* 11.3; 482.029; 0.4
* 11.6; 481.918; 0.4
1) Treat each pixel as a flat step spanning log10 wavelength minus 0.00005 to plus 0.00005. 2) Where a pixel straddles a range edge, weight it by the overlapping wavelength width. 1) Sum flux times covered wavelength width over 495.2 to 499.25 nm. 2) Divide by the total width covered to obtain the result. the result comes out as 10.7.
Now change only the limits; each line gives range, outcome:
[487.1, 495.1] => 10.8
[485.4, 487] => 9.67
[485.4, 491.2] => 10.3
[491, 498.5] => 10.9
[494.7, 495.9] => 11.4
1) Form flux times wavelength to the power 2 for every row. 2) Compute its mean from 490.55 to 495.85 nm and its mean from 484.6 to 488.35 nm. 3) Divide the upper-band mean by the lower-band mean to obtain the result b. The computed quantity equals 1.1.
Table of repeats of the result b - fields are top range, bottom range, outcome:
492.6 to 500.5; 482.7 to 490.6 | 1.08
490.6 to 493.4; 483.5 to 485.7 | 1.04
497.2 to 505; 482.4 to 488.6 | 1.05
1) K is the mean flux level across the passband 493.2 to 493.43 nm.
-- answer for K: 11.3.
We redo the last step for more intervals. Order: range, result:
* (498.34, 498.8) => 10.2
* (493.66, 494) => 10.8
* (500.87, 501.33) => 10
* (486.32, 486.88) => 9.72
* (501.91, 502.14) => 9.78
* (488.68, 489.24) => 9.99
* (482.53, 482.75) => 10.9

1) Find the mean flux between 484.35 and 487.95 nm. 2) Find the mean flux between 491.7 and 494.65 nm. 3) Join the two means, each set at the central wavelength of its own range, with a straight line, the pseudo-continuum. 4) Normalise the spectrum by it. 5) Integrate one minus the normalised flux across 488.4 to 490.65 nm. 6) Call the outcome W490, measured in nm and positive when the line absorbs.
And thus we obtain -0.04 nm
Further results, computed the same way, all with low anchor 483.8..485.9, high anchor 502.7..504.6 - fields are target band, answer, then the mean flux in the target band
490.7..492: -0.02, 10.7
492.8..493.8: -0.07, 11.2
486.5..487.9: 0.08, 10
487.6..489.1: 0.05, 10.2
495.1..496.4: -0.05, 10.8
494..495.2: -0.14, 11.7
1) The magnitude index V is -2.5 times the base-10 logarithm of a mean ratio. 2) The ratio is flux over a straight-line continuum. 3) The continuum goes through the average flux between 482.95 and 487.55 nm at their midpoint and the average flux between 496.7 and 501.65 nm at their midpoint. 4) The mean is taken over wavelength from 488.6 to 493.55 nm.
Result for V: -0.05 mag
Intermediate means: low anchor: 10.3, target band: 10.8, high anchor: 10.3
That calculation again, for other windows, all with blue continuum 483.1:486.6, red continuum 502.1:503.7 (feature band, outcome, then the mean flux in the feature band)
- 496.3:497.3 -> -0.06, 10.9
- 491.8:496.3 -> -0.07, 11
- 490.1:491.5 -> -0.07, 11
